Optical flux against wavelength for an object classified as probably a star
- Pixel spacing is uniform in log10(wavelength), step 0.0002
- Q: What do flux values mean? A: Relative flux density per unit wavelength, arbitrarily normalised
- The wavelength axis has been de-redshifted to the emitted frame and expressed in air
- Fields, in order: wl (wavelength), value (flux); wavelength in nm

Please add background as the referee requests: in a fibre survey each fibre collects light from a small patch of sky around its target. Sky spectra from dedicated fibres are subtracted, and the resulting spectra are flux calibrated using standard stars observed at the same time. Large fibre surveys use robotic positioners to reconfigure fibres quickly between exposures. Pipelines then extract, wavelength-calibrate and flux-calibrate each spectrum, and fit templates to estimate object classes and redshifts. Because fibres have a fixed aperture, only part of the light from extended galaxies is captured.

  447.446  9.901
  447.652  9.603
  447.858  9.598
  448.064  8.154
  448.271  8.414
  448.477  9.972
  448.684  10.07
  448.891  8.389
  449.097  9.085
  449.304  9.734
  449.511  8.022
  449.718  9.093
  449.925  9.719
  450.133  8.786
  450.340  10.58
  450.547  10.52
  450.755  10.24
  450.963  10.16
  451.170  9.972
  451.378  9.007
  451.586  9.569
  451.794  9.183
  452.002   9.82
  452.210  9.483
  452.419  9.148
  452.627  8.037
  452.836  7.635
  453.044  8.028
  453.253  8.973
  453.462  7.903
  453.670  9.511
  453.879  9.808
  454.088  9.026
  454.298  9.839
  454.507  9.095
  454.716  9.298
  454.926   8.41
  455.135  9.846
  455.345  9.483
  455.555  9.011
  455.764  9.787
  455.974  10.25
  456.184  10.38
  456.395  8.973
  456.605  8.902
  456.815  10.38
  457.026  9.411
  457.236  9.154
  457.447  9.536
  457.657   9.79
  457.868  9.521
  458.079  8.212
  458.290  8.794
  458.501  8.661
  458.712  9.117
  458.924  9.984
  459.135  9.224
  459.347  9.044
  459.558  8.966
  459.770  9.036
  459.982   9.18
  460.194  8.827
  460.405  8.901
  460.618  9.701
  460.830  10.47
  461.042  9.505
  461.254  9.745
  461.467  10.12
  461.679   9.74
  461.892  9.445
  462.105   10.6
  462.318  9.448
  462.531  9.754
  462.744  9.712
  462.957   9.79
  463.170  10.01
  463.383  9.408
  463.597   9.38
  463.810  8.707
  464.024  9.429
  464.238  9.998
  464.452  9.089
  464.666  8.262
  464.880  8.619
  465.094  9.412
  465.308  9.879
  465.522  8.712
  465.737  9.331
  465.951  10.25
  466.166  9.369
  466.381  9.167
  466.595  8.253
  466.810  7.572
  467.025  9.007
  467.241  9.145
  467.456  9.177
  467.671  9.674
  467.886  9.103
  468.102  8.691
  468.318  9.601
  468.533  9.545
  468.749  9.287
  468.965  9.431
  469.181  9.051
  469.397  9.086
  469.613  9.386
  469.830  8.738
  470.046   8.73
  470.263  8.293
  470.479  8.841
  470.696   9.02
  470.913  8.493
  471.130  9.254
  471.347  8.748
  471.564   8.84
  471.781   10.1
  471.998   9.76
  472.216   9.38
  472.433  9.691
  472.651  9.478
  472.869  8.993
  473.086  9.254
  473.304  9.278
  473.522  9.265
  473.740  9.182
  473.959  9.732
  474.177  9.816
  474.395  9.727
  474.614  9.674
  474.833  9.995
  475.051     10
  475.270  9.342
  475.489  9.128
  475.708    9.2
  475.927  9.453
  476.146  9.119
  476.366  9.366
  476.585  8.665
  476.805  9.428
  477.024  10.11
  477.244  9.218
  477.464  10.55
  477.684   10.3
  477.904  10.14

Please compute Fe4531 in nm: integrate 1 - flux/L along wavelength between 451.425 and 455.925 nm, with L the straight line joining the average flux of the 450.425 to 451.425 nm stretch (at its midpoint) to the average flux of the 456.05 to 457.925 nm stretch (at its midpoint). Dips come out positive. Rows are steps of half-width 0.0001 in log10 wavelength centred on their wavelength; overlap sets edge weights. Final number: 0.33 nm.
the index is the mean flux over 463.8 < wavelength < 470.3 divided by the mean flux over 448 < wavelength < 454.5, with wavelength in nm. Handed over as 1.0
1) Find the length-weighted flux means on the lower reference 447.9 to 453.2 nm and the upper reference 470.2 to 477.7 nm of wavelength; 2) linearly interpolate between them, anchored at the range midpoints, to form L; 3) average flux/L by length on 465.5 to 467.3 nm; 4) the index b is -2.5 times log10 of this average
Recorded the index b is 0.04 mag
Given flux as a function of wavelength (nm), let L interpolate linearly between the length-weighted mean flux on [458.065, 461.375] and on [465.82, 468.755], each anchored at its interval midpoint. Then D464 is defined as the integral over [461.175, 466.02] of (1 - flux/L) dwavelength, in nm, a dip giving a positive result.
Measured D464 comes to -0.17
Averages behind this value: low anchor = 9.24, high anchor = 9.13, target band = 9.51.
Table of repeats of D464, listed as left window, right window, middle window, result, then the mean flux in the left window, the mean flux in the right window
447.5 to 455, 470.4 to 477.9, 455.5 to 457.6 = -0.07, 9.23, 9.44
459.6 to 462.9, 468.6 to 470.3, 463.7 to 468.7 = 0.07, 9.6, 9.04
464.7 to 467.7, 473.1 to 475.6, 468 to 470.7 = 0.06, 9.08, 9.54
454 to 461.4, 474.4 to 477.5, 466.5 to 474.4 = 0.26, 9.36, 9.5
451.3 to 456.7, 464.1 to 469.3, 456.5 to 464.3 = -0.24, 9.17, 9.15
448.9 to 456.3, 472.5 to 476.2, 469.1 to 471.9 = 0.14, 9.31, 9.46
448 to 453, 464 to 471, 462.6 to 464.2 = -0.07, 9.28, 9.08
